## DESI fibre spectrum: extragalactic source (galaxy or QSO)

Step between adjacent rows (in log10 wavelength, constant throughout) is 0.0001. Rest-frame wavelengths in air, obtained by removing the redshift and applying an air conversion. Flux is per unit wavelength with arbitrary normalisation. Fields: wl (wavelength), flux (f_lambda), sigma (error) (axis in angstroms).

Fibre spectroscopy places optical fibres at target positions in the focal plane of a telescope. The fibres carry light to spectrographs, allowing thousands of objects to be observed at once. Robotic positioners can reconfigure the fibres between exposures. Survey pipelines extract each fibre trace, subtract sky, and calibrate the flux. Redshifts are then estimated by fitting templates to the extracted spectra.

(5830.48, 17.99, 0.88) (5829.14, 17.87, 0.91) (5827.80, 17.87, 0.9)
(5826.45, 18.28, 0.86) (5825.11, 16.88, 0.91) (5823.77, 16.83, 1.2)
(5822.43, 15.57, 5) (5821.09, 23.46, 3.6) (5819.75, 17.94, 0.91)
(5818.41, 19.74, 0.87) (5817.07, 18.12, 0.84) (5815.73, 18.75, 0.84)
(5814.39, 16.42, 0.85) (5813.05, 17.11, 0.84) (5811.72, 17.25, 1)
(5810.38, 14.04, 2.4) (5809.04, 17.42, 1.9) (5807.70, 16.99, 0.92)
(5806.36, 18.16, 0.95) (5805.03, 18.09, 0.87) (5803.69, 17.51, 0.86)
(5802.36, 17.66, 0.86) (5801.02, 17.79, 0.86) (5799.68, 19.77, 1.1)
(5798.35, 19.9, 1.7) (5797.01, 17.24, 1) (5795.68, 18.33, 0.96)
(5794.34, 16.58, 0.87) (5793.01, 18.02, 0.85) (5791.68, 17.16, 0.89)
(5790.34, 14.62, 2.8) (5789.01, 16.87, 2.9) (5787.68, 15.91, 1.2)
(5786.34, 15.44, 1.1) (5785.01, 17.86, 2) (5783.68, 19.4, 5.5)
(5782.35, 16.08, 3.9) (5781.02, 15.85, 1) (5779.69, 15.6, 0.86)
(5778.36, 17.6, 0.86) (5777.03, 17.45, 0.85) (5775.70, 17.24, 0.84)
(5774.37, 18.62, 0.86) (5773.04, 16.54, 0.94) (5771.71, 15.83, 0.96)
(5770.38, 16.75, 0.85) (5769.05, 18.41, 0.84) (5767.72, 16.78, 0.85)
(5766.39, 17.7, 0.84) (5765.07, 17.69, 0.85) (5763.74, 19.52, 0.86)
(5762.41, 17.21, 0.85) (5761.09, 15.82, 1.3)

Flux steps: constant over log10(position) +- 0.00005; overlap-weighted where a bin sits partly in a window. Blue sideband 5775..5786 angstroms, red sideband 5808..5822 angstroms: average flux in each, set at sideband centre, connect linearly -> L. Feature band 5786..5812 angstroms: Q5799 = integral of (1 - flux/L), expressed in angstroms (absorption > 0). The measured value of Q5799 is 0.4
